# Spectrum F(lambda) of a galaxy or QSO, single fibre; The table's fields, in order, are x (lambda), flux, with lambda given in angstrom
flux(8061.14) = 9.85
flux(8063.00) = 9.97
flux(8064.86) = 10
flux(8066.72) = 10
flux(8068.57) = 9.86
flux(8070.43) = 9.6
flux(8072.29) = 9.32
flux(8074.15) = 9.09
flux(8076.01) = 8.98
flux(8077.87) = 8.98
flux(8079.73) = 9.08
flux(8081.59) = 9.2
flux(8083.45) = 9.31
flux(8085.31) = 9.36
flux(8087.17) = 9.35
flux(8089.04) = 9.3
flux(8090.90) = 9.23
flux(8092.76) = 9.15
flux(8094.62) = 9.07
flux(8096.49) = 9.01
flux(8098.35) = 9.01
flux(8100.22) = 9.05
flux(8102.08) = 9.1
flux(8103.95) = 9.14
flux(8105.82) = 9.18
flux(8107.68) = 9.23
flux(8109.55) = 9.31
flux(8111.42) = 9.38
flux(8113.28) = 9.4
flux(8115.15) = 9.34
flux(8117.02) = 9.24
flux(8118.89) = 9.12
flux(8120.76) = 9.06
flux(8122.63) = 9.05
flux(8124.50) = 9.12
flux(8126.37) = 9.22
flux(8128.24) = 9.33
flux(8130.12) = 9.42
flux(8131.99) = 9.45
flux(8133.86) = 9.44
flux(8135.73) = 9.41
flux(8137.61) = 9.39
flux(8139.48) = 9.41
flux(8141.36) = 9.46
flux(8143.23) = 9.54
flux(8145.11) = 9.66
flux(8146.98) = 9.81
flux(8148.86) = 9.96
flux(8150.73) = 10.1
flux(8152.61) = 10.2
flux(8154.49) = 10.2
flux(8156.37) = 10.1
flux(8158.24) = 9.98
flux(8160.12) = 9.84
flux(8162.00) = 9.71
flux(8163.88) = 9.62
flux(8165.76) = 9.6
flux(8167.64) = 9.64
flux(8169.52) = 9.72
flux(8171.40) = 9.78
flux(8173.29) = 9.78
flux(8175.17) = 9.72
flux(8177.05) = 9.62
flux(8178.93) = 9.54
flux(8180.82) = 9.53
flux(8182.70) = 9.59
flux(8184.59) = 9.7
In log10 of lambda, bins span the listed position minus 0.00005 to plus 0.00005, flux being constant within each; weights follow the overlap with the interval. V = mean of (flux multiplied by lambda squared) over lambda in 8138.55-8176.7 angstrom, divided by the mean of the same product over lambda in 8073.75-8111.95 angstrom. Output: 1.09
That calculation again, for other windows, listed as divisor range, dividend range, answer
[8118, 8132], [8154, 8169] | 1.08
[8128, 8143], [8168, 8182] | 1.04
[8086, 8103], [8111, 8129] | 1.01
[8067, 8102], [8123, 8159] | 1.06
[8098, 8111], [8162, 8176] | 1.08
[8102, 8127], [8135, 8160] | 1.07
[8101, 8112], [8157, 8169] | 1.07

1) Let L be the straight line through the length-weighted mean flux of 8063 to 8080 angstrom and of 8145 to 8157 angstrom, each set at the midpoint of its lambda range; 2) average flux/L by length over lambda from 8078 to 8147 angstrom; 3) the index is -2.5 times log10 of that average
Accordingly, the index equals 0.056 mag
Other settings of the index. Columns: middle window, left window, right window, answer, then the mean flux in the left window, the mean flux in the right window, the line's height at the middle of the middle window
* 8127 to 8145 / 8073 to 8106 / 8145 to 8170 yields 0.02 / 9.14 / 9.88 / 9.65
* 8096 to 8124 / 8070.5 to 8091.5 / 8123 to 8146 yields 0.02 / 9.21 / 9.39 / 9.31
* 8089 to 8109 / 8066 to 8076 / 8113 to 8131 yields 0.03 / 9.51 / 9.22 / 9.35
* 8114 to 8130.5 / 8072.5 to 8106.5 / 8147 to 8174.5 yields 0.03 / 9.15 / 9.87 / 9.48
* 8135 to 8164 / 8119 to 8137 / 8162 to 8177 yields -0.03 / 9.27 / 9.69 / 9.49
